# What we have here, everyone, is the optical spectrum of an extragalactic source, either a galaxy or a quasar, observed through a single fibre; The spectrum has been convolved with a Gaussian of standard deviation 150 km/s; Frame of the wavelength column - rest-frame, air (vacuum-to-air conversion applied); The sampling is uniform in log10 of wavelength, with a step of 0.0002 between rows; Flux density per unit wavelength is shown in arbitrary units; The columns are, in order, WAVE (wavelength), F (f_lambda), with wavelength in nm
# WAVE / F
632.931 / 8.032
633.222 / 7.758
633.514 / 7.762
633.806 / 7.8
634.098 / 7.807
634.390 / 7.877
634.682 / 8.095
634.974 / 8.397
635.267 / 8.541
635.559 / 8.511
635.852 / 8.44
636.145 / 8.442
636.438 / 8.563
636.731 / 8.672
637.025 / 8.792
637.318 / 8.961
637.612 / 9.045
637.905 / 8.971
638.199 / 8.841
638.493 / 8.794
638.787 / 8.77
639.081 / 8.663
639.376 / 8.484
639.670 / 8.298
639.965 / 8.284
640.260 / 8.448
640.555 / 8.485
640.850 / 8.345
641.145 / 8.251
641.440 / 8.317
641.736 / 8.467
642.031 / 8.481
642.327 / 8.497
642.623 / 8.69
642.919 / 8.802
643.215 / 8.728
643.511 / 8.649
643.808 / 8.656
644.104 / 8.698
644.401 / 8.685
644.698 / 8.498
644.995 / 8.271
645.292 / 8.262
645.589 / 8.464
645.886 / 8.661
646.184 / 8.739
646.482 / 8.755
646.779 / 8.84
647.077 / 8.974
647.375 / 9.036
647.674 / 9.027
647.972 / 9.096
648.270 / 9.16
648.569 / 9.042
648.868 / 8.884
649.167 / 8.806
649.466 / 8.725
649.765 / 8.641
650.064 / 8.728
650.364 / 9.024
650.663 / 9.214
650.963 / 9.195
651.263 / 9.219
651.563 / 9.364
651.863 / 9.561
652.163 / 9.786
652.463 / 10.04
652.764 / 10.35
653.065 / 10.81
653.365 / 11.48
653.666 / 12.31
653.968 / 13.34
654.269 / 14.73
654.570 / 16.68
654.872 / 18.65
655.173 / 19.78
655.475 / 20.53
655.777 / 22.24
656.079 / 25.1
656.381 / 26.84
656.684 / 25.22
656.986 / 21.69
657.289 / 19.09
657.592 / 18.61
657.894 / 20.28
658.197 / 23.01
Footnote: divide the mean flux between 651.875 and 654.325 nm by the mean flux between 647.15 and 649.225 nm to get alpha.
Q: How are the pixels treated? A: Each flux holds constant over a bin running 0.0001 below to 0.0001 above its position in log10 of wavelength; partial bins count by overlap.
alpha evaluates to 1.26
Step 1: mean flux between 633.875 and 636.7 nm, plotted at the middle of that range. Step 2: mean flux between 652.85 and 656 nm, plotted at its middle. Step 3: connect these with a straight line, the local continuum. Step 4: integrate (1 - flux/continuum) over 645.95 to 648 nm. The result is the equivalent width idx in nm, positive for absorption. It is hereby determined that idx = 0.66 nm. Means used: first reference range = 8.3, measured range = 8.9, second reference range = 16.2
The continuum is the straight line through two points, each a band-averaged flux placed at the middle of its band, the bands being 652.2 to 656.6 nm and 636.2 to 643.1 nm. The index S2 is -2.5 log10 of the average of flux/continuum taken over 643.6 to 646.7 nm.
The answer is 0.32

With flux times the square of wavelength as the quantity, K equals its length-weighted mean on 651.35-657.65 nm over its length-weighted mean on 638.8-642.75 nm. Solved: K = 2.03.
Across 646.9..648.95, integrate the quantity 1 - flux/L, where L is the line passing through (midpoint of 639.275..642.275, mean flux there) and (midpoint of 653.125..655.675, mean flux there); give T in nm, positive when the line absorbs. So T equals 0.546 nm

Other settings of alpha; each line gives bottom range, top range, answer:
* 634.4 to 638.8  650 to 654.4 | 1.22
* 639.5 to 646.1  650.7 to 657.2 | 1.82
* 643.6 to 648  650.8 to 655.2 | 1.40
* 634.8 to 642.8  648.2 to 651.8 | 1.05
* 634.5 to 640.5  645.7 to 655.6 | 1.26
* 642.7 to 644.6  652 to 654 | 1.27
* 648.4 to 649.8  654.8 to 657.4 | 2.52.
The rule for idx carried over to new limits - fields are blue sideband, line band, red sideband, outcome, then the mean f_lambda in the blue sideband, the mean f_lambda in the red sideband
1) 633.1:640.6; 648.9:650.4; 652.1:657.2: 0.61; 8.44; 17.2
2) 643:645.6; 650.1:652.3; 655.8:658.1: 0.93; 8.56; 22.4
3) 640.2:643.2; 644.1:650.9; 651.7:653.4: 0.45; 8.49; 10.3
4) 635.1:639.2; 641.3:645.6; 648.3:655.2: 0.50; 8.71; 11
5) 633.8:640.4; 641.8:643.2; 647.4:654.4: 0.07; 8.52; 9.91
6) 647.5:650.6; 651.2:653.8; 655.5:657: 0.94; 8.92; 24.1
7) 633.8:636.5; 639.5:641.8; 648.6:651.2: 0.04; 8.26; 8.92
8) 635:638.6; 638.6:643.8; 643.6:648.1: 0.11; 8.7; 8.71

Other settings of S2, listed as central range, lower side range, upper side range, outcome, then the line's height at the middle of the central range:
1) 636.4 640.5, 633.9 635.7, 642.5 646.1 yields -0.04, 8.35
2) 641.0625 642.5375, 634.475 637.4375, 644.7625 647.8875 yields 0.03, 8.63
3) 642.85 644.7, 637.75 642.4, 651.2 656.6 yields 0.19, 10.3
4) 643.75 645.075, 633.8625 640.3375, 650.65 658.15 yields 0.34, 11.7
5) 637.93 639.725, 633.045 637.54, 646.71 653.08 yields -0.02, 8.53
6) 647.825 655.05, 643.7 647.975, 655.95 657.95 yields 0.42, 15.6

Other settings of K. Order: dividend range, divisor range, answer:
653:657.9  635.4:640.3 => 2.29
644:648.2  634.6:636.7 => 1.07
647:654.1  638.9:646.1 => 1.16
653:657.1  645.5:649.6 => 2.15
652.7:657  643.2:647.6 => 2.14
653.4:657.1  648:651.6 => 2.21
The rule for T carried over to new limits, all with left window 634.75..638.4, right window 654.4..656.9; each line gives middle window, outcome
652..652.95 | 0.46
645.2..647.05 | 0.80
